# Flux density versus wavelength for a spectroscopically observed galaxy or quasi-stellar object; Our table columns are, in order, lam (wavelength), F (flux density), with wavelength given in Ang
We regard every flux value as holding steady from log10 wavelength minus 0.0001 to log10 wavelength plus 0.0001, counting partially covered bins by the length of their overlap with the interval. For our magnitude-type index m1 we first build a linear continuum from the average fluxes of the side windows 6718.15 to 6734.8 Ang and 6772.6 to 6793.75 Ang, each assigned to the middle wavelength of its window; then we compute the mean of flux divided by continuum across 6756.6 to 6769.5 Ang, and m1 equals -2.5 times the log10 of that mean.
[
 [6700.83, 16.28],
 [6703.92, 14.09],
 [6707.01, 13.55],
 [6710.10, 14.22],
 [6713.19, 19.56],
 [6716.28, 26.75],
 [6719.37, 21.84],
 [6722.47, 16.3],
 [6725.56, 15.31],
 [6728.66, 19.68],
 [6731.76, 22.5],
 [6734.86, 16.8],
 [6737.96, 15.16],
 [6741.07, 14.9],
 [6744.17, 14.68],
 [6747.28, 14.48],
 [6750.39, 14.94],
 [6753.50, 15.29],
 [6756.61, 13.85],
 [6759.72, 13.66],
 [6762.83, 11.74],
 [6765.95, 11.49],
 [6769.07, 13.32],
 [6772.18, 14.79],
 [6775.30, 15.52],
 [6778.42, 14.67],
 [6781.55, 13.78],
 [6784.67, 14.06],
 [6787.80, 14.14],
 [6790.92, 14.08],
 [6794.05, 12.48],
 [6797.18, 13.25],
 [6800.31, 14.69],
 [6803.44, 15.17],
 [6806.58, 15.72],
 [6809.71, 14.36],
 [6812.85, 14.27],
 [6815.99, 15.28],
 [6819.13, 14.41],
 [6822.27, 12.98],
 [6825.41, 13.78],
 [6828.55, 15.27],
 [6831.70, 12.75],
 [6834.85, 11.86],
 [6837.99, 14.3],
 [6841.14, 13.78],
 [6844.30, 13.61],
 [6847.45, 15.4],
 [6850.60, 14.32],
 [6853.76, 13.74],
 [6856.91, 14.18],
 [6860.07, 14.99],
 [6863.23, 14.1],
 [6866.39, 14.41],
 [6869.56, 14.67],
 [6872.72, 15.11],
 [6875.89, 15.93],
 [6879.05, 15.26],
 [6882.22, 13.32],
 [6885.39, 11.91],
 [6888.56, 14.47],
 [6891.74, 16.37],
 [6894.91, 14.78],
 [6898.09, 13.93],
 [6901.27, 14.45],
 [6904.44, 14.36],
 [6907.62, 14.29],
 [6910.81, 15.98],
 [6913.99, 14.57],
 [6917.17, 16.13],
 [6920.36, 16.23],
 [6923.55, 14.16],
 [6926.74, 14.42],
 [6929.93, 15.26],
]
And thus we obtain 0.25 mag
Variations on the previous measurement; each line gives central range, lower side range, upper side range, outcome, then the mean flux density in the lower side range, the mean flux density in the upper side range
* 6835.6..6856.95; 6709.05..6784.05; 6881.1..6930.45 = 0.08 mag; 16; 14.7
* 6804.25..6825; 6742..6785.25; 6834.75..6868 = -0.03 mag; 14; 14.2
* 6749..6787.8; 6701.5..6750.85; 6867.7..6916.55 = 0.19 mag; 17.2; 14.7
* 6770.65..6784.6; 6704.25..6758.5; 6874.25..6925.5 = 0.12 mag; 17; 14.8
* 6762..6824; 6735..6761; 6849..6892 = 0.04 mag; 14.7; 14.4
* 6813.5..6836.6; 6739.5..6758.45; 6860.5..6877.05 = 0.07 mag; 14.7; 14.8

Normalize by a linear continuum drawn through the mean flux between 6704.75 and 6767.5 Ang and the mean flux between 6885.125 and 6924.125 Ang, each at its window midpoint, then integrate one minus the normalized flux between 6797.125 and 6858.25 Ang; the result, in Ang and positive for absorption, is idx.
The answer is 5.3 Ang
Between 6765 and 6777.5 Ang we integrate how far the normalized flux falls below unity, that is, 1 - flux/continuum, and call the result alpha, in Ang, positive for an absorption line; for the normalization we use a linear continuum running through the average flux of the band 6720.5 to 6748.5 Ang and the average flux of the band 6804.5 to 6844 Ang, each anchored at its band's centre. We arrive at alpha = 1.4 Ang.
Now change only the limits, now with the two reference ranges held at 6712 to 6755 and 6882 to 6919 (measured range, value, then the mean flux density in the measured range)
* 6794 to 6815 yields 2.50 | 14.4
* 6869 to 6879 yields -0.14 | 15.3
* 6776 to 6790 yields 2.13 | 14.2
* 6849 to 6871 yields 1.45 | 14.3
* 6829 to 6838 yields 1.60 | 13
